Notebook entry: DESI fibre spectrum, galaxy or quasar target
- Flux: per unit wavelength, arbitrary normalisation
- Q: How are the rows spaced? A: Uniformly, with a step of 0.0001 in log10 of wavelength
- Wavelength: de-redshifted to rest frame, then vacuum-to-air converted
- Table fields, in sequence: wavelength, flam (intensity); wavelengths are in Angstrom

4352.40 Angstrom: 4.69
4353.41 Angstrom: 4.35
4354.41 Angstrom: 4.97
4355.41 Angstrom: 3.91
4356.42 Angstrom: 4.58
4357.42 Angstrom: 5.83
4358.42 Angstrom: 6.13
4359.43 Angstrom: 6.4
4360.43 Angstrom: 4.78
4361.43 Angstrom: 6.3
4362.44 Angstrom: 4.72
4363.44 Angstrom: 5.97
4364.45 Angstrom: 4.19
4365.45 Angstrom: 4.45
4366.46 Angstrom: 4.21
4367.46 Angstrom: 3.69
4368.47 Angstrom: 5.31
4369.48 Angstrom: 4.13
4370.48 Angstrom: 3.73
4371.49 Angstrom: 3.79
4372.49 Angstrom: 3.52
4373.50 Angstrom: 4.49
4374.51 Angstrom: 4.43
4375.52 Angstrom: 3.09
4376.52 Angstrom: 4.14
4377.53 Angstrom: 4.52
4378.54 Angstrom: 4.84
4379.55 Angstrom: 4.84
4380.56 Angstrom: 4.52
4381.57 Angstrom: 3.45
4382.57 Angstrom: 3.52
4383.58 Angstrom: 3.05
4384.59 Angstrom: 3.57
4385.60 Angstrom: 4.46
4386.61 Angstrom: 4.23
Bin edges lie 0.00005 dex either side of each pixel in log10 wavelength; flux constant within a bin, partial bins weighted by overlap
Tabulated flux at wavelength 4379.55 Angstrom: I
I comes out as 4.84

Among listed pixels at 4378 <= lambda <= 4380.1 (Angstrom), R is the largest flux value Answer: 4.84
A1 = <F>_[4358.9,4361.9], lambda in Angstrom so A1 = 5.83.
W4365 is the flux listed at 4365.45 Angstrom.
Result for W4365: 4.45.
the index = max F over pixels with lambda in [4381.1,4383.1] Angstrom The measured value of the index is 3.52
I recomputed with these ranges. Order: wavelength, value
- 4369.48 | 4.13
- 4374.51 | 4.43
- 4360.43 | 4.78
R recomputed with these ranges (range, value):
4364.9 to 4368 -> 4.45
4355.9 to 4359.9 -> 6.4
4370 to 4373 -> 3.79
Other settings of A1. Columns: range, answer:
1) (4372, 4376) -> 3.88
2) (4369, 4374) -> 3.94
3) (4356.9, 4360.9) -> 5.79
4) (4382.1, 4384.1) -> 3.28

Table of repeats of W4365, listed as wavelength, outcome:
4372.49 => 3.52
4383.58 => 3.05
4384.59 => 3.57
